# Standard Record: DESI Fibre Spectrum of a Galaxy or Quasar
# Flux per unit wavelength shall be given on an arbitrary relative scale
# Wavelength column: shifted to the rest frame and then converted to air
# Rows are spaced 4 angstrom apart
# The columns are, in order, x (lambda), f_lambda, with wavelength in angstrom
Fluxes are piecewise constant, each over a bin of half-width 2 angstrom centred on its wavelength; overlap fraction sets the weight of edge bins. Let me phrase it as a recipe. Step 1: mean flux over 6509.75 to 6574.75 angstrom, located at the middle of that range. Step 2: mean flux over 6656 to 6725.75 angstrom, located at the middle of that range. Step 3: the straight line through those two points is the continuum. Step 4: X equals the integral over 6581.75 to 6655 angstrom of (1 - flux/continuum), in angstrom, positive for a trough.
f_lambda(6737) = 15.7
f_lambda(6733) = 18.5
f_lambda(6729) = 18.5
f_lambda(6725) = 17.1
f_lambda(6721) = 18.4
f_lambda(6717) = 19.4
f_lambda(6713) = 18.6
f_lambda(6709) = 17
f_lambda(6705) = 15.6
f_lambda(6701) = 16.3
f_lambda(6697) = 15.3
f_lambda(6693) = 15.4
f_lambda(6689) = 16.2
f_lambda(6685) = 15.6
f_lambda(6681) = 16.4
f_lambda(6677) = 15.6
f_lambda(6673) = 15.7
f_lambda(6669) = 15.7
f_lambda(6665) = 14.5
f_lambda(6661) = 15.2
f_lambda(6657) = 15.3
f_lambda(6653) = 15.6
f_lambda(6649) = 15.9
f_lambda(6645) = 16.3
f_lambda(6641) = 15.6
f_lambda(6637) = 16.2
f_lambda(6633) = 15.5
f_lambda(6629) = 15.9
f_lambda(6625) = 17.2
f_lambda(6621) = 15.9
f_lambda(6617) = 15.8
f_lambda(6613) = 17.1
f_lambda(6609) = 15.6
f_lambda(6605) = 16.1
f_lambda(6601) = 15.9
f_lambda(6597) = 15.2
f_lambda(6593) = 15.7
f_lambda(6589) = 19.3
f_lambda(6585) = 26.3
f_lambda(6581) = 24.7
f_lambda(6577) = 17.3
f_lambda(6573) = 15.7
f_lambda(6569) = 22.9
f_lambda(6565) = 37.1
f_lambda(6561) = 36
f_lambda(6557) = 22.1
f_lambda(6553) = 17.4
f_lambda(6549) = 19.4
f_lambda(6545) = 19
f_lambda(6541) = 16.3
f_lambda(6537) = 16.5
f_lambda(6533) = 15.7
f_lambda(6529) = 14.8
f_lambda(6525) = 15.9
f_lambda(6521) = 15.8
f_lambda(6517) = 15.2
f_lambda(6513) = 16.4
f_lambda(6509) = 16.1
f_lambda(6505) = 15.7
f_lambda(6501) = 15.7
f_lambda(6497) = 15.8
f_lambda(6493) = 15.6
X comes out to 4.57 angstrom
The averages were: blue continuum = 19.7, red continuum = 16.3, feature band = 16.9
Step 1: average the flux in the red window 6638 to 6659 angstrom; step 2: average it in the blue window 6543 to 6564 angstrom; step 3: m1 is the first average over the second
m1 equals 0.67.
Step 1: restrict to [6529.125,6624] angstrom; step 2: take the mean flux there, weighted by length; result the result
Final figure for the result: 19.6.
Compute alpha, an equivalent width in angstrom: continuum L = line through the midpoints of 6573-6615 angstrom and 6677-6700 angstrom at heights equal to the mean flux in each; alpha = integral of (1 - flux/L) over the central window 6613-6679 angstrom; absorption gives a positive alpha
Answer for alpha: 4.2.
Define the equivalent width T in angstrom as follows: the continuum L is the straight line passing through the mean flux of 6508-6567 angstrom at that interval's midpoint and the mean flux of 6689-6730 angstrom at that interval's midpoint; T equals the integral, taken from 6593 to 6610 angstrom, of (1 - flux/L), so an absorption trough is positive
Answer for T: 2.7 angstrom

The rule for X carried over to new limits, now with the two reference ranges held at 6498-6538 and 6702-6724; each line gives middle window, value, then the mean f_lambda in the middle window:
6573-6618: -4.1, 18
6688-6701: 1.4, 15.7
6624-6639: 0.7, 16.1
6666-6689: 2.1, 15.8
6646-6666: 2.0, 15.4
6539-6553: -1.8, 18.1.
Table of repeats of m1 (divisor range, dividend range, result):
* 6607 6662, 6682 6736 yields 1.07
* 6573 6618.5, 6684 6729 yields 0.94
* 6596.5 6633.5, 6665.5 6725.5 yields 1.03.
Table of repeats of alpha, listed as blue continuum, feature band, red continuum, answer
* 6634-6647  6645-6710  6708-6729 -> 5.04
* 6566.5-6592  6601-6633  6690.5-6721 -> 5.97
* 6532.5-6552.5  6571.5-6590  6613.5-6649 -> -4.37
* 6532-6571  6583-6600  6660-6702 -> 1.19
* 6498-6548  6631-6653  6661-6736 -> 0.78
